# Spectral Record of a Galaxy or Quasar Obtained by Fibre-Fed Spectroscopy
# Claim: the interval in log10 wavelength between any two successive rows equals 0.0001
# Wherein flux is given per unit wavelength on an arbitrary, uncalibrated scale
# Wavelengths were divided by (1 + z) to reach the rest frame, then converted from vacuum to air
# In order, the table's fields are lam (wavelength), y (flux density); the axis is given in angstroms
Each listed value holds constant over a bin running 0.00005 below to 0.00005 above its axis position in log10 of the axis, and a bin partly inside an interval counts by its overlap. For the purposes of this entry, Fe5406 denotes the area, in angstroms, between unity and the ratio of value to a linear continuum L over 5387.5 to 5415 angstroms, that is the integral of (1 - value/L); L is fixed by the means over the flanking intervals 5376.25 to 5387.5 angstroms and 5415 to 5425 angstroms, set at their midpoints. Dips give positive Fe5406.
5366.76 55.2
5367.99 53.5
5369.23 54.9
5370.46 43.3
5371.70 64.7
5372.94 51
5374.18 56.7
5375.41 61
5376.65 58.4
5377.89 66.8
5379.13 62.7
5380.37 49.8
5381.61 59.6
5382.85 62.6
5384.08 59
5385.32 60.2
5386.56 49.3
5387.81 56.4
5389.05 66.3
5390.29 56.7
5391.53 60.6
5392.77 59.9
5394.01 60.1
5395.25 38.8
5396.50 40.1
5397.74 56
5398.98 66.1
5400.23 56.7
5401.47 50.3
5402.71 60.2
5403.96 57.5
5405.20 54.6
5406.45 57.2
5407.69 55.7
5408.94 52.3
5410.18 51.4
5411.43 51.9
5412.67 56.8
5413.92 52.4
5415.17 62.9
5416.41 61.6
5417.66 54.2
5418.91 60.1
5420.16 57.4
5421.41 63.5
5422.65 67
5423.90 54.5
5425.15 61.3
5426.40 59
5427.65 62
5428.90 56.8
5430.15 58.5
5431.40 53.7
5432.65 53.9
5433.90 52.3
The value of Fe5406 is 1.8 angstroms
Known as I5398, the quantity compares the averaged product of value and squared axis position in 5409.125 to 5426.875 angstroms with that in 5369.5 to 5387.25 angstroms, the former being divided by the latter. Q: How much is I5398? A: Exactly 1.02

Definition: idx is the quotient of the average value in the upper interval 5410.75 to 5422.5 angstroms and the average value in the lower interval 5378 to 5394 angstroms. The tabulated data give 0.99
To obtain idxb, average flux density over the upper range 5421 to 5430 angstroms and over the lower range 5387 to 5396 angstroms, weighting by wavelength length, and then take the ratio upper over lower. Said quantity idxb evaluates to 1.07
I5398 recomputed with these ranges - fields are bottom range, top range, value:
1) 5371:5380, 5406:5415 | 0.92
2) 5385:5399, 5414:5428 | 1.10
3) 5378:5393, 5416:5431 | 1.03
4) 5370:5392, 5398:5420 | 0.98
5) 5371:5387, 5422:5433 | 1.02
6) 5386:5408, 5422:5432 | 1.07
